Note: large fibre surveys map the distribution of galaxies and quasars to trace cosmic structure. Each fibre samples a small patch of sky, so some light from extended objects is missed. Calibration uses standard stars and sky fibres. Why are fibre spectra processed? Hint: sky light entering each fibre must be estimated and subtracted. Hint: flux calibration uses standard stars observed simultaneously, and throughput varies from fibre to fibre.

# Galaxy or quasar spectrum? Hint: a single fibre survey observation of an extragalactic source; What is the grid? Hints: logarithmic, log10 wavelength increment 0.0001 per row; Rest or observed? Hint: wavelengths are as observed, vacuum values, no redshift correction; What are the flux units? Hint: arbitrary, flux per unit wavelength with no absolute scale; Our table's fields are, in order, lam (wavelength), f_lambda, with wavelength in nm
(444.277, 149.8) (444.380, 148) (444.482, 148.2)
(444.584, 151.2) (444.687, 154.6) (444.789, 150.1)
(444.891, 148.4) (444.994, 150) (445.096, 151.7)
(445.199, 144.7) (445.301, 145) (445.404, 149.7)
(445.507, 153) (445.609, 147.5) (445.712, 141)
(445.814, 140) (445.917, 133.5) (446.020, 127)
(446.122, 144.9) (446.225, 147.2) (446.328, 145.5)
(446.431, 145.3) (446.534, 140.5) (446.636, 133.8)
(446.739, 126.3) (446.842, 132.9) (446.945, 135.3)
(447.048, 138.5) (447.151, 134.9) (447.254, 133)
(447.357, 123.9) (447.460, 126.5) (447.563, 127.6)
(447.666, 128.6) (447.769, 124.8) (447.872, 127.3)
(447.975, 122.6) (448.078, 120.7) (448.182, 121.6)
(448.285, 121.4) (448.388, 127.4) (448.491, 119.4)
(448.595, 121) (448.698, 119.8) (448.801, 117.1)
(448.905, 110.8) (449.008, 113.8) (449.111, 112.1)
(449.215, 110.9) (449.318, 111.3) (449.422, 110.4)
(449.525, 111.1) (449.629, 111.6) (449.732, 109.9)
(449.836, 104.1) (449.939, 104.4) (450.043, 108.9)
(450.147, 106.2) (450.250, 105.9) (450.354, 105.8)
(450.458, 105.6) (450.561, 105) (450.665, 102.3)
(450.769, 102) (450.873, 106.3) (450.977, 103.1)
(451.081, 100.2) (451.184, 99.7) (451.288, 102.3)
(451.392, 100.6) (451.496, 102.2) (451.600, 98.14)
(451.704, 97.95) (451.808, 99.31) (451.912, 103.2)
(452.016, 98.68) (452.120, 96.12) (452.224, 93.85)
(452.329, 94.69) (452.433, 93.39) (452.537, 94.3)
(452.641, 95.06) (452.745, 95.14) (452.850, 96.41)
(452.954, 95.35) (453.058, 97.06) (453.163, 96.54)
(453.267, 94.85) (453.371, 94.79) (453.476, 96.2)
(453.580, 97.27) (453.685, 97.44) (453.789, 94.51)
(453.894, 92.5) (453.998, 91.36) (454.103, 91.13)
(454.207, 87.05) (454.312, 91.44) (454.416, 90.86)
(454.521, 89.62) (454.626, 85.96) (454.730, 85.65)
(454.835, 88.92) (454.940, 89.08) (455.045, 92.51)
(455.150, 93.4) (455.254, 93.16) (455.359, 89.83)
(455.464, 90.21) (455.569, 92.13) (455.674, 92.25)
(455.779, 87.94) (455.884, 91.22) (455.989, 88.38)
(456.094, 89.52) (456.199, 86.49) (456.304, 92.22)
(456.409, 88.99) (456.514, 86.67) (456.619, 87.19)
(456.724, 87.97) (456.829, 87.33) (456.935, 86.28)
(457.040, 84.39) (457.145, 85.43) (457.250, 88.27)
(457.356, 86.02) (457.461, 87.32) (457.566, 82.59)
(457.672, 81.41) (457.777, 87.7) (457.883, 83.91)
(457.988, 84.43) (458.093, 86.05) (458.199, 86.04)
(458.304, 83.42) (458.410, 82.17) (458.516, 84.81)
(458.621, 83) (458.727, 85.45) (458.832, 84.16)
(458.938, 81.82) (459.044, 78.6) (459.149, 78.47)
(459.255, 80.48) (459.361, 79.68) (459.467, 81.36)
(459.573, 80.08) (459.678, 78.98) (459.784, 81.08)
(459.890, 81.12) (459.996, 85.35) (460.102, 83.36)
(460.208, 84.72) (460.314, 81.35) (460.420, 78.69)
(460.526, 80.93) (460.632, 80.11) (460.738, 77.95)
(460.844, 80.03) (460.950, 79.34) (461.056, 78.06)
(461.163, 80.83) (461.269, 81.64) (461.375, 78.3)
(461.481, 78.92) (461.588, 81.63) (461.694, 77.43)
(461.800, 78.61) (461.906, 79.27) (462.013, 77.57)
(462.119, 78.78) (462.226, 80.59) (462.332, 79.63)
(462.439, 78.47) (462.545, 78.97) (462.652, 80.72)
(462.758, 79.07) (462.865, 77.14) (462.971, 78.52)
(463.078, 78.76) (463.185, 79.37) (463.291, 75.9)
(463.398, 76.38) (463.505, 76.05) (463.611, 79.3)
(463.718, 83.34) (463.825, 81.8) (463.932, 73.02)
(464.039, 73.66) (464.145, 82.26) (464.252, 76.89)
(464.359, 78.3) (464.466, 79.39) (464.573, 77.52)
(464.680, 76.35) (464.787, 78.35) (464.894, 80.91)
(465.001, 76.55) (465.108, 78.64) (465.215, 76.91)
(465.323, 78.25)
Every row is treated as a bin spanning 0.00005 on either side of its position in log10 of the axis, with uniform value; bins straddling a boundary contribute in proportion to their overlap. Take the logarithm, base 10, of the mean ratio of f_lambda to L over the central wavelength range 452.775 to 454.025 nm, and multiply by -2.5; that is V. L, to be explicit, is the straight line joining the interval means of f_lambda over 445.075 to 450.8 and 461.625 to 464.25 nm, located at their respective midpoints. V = 0.134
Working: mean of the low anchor 125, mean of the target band 95.4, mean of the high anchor 78.5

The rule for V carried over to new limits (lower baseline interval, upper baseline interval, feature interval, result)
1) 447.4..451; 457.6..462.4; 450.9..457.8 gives 0.067 mag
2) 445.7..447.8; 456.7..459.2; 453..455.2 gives 0.106 mag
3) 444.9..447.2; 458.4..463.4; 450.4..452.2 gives 0.182 mag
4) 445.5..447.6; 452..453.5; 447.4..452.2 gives 0.045 mag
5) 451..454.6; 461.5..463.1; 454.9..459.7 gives 0.022 mag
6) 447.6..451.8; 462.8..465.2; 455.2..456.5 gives 0.077 mag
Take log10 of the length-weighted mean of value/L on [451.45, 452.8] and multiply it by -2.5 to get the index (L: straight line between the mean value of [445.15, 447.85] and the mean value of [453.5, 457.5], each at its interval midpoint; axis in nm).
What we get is 0.112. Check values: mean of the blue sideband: 137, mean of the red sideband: 89.7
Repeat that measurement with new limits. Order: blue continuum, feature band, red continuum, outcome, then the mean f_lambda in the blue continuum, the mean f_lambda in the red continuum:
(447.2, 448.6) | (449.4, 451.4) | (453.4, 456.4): 0.07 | 125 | 91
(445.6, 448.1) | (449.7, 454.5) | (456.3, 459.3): 0.12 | 134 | 84.8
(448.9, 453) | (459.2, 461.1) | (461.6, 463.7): 0.04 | 103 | 78.6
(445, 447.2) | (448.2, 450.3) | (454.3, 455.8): 0.09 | 141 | 90.2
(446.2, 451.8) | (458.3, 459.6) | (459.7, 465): 0.09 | 117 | 79.3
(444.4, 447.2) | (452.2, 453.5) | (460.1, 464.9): 0.22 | 143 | 79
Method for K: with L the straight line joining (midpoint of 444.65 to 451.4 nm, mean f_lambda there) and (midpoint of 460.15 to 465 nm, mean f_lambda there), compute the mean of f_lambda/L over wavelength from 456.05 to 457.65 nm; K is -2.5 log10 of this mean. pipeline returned 0.12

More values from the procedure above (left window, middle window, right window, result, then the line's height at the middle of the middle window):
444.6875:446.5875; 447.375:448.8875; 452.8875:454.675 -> 0.053 mag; 129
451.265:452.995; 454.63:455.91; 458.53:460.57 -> 0.004 mag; 90.7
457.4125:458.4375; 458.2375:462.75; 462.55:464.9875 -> 0.016 mag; 81.8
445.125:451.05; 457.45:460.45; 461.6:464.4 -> 0.102 mag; 90.8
